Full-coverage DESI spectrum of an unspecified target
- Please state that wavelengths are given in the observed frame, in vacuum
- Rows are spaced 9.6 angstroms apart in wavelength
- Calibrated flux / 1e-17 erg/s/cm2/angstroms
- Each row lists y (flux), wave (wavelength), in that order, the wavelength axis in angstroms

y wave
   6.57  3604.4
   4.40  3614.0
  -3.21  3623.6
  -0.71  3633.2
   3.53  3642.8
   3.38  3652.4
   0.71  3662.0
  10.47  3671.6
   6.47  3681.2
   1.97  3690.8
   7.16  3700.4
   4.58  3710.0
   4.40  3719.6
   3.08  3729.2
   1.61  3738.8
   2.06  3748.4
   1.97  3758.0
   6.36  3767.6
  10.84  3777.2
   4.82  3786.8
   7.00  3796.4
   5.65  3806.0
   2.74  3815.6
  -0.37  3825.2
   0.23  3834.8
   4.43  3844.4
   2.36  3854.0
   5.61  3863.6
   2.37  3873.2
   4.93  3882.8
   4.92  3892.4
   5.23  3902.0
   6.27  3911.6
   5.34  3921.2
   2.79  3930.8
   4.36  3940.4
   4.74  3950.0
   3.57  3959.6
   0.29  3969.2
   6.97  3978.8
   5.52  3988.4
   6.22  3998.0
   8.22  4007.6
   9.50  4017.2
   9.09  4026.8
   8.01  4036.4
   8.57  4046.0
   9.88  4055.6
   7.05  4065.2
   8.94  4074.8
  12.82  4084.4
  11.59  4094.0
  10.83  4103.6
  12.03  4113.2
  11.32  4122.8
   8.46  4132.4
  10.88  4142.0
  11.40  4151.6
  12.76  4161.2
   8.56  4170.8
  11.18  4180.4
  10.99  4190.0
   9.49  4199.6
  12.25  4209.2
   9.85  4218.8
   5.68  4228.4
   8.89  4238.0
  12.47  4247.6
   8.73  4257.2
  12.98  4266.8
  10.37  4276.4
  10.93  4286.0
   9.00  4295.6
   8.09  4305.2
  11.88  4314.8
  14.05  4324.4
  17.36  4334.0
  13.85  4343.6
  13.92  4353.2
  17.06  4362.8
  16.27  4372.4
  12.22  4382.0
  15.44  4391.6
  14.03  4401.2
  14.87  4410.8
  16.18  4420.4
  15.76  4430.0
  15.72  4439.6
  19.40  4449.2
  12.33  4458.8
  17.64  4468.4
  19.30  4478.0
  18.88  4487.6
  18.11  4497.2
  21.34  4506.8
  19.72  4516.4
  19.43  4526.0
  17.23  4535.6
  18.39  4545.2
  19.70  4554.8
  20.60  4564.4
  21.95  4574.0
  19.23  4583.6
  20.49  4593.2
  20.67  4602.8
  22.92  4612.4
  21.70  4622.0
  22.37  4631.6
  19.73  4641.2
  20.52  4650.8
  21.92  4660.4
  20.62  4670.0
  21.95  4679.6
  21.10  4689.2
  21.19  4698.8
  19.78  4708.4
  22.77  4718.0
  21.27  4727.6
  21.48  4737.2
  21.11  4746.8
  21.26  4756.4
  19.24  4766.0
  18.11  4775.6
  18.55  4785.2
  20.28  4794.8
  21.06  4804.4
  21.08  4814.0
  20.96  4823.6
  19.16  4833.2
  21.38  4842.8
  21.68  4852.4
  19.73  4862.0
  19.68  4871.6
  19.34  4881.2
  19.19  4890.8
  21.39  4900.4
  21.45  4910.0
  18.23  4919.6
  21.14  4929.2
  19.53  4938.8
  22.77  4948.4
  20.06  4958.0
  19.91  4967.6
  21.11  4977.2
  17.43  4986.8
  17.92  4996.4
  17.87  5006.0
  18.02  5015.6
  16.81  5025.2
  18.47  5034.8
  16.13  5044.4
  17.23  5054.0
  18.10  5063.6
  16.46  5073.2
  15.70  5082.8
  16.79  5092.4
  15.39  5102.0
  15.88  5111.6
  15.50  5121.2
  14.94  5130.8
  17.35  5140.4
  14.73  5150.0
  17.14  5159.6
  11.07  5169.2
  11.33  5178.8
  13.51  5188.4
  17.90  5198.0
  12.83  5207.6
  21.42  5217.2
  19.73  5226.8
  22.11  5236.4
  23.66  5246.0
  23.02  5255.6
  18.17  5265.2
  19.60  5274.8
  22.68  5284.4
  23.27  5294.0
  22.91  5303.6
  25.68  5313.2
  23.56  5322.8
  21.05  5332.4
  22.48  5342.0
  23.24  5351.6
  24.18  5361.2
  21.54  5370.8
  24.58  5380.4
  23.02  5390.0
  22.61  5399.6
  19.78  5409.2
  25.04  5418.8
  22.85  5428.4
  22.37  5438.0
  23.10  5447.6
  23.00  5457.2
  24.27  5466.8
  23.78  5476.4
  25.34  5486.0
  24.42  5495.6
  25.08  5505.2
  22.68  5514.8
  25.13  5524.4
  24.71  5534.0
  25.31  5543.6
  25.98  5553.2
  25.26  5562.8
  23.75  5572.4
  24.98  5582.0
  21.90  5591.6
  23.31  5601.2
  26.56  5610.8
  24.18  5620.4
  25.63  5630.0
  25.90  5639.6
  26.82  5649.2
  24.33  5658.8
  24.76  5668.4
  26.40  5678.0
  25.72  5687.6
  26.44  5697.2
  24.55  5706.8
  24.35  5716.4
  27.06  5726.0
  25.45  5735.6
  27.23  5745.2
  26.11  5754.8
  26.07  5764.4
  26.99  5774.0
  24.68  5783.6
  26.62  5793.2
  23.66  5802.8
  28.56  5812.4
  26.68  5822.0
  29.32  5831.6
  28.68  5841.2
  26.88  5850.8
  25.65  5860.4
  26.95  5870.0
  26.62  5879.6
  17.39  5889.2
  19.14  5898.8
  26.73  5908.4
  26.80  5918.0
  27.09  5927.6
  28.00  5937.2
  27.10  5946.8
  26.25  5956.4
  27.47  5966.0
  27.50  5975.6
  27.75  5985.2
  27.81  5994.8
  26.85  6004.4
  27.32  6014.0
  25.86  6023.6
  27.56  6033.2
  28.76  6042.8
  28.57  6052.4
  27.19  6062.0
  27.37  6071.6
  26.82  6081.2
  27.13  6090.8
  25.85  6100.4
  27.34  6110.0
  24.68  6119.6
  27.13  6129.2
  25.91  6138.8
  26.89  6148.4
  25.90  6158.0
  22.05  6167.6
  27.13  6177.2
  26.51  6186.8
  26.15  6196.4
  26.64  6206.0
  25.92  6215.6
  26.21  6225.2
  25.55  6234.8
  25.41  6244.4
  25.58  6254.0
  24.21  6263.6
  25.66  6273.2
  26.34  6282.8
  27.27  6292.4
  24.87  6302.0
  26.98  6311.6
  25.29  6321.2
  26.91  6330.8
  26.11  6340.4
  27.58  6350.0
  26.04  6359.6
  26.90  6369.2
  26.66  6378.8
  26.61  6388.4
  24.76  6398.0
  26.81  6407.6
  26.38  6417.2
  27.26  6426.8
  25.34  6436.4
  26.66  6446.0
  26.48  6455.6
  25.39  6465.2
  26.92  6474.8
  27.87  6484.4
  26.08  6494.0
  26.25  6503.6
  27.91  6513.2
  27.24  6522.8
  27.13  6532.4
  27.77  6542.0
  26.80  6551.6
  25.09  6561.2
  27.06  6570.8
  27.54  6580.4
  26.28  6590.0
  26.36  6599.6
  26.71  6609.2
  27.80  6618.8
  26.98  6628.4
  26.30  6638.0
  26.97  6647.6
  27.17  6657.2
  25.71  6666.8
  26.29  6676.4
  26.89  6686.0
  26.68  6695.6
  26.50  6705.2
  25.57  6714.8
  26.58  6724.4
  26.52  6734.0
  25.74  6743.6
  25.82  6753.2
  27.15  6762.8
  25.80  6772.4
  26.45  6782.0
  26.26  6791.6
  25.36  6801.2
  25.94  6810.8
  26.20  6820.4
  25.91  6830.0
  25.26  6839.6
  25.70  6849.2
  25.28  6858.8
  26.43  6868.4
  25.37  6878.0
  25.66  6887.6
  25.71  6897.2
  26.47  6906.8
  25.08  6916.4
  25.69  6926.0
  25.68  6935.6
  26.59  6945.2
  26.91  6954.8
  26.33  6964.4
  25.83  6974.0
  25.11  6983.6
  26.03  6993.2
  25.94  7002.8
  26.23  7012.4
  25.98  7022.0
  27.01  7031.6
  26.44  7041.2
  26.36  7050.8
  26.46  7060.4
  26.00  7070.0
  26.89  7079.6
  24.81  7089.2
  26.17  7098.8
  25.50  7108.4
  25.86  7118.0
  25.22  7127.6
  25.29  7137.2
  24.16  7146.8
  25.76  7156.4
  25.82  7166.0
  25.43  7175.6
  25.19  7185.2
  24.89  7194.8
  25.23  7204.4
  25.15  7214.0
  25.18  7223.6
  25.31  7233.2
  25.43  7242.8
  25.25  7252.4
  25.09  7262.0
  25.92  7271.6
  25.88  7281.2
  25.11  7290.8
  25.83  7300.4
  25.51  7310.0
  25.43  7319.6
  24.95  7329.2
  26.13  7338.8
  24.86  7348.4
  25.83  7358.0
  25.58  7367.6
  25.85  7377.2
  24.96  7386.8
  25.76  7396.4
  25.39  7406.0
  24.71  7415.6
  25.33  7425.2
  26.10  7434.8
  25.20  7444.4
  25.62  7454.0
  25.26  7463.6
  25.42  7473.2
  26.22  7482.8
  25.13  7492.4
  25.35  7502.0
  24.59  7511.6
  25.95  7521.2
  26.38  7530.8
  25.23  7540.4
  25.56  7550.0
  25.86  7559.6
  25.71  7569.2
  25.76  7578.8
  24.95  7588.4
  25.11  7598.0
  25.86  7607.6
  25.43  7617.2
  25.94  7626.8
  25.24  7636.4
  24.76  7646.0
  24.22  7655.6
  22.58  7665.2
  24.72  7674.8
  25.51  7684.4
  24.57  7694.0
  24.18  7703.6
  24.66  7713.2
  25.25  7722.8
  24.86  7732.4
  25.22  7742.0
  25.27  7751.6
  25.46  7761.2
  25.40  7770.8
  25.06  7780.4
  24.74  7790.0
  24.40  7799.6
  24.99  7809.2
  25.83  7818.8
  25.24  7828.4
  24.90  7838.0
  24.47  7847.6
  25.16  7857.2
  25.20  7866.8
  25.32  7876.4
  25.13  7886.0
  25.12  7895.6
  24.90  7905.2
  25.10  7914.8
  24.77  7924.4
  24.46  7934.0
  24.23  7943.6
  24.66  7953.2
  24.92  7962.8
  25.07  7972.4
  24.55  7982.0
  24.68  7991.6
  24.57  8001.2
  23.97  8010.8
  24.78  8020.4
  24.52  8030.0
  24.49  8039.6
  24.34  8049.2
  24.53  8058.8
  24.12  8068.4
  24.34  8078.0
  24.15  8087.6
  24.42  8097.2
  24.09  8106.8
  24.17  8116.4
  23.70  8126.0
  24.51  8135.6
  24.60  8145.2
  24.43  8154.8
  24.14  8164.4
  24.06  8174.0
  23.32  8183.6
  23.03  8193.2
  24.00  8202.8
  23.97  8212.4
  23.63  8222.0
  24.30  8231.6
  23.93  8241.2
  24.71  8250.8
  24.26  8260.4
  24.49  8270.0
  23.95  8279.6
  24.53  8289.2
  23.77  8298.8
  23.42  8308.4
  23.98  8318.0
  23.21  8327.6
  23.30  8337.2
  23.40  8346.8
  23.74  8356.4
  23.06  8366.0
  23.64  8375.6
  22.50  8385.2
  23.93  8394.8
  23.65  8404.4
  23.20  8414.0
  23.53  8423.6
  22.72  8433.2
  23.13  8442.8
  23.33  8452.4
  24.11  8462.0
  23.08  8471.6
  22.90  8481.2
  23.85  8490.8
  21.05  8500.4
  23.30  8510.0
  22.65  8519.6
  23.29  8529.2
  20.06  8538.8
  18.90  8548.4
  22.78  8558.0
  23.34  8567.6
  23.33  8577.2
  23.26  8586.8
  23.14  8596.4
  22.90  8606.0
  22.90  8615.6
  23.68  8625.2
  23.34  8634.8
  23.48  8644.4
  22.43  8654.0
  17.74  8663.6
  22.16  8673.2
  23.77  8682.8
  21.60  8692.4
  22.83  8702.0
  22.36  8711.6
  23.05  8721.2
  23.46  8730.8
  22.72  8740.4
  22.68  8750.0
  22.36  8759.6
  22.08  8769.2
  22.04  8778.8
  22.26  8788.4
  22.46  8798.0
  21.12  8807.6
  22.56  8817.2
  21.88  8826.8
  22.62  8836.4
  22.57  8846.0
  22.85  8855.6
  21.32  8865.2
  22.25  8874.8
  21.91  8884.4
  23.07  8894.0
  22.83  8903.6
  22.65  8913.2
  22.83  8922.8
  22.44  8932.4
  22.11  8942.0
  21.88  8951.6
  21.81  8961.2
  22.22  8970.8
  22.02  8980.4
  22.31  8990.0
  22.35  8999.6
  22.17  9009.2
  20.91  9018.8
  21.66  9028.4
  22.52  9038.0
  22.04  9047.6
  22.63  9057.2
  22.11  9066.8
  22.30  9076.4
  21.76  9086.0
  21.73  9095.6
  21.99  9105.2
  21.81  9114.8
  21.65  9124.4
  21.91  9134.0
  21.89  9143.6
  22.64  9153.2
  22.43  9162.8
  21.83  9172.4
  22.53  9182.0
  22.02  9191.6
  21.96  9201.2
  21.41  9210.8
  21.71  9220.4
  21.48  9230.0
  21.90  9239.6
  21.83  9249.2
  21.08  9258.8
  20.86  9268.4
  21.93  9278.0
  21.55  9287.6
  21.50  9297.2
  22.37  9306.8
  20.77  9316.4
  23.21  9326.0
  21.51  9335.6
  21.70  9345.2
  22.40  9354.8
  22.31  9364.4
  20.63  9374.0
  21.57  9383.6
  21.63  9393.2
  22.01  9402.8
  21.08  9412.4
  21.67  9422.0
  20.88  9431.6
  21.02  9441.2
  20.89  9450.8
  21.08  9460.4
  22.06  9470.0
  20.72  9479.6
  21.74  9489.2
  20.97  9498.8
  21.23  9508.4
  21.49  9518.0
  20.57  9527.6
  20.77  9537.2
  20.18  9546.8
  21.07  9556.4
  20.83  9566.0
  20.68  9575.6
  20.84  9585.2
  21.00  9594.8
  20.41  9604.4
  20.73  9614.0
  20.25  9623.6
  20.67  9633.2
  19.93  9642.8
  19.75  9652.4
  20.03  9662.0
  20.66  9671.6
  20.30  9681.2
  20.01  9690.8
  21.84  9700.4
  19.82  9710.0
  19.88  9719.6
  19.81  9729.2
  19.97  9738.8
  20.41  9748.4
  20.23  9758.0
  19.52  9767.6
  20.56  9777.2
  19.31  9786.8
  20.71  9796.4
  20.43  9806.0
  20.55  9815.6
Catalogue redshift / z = 0.00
